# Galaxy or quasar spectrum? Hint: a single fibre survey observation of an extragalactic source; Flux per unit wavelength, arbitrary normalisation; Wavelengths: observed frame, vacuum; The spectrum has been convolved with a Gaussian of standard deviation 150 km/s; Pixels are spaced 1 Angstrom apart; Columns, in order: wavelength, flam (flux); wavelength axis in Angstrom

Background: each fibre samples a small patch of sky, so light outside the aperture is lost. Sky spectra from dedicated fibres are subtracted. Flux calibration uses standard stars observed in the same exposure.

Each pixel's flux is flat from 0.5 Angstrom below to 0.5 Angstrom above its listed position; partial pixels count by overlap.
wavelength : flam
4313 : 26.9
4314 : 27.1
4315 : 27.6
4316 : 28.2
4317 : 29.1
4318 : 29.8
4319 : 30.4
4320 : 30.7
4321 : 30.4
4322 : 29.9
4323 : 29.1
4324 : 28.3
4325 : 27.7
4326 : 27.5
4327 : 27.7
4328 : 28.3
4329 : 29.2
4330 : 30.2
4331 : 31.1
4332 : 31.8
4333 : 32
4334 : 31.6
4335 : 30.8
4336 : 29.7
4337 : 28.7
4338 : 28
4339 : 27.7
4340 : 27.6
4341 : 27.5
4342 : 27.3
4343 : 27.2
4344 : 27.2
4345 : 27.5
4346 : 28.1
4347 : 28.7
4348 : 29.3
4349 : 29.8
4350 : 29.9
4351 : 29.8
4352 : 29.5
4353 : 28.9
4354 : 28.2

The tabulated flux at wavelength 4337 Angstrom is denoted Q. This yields 28.7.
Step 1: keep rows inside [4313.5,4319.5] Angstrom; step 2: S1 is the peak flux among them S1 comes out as 30.4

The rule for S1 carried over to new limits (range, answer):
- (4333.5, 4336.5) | 31.6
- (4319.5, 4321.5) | 30.7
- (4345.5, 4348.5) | 29.3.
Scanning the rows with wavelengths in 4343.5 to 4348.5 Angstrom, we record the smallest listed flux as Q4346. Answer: 27.2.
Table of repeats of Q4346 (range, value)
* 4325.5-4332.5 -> 27.5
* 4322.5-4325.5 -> 27.7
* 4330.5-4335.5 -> 30.8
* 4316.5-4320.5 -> 29.1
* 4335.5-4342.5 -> 27.3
